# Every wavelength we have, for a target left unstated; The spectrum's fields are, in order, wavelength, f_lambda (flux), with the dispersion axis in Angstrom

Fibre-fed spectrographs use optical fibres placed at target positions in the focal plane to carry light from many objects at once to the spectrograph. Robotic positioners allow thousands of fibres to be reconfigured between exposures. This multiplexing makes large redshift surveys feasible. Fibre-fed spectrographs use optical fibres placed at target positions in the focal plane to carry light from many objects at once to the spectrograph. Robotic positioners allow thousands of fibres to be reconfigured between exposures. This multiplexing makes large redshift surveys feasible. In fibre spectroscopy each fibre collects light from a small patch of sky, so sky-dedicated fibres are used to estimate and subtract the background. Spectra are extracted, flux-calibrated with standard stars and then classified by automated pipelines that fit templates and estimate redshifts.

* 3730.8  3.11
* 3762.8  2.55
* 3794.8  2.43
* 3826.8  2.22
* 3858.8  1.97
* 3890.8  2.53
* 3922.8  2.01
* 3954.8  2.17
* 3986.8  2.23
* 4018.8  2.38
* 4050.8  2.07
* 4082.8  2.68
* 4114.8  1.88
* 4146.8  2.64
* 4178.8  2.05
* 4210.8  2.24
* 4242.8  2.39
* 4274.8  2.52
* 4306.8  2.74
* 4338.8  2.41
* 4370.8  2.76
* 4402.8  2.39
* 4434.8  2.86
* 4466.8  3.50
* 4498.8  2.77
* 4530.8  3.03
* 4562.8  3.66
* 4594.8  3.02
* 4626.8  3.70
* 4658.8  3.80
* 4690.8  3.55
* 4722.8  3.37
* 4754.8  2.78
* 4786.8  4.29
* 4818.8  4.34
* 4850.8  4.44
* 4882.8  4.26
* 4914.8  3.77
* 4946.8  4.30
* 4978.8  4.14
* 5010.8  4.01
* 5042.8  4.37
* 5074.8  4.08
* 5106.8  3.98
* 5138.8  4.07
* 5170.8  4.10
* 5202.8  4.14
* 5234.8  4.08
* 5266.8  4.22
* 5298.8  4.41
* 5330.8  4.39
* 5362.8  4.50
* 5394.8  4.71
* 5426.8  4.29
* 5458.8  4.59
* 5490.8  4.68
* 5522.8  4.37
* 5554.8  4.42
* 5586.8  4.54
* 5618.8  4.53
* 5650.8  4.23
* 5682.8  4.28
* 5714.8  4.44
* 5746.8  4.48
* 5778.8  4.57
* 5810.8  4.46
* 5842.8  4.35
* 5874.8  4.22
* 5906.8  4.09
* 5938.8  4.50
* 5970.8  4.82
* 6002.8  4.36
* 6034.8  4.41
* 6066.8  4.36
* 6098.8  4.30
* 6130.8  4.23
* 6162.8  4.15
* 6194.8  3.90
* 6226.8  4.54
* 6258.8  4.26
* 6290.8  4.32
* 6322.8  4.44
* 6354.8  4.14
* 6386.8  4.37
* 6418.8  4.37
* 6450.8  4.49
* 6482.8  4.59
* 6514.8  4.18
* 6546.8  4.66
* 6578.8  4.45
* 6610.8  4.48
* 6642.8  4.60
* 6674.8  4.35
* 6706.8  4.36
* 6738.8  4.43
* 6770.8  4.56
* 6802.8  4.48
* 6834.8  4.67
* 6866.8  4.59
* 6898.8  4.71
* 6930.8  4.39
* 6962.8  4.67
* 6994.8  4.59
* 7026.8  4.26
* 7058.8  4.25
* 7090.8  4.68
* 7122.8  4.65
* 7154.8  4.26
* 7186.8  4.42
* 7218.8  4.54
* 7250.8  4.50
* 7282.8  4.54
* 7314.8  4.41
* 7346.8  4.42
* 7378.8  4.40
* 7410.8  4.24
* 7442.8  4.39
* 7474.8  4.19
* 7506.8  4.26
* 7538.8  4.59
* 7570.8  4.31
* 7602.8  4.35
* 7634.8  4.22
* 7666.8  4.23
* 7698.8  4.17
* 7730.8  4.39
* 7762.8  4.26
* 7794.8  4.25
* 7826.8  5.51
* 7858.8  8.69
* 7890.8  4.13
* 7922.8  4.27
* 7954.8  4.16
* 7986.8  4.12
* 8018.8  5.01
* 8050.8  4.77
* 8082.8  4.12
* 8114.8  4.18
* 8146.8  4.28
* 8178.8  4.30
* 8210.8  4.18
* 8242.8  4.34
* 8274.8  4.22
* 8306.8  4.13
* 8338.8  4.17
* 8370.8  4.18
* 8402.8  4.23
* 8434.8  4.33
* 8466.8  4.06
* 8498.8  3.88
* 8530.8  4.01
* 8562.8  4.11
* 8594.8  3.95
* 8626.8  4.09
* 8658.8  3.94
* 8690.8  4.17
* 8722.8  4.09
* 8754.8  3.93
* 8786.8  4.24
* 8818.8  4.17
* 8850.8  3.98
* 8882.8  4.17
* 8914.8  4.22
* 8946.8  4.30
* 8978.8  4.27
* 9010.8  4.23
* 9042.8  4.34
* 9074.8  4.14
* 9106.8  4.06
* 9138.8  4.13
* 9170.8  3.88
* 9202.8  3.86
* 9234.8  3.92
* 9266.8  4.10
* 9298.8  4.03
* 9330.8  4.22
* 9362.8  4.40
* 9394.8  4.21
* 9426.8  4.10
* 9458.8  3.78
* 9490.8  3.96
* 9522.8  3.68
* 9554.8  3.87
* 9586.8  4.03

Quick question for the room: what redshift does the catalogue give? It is 0.20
